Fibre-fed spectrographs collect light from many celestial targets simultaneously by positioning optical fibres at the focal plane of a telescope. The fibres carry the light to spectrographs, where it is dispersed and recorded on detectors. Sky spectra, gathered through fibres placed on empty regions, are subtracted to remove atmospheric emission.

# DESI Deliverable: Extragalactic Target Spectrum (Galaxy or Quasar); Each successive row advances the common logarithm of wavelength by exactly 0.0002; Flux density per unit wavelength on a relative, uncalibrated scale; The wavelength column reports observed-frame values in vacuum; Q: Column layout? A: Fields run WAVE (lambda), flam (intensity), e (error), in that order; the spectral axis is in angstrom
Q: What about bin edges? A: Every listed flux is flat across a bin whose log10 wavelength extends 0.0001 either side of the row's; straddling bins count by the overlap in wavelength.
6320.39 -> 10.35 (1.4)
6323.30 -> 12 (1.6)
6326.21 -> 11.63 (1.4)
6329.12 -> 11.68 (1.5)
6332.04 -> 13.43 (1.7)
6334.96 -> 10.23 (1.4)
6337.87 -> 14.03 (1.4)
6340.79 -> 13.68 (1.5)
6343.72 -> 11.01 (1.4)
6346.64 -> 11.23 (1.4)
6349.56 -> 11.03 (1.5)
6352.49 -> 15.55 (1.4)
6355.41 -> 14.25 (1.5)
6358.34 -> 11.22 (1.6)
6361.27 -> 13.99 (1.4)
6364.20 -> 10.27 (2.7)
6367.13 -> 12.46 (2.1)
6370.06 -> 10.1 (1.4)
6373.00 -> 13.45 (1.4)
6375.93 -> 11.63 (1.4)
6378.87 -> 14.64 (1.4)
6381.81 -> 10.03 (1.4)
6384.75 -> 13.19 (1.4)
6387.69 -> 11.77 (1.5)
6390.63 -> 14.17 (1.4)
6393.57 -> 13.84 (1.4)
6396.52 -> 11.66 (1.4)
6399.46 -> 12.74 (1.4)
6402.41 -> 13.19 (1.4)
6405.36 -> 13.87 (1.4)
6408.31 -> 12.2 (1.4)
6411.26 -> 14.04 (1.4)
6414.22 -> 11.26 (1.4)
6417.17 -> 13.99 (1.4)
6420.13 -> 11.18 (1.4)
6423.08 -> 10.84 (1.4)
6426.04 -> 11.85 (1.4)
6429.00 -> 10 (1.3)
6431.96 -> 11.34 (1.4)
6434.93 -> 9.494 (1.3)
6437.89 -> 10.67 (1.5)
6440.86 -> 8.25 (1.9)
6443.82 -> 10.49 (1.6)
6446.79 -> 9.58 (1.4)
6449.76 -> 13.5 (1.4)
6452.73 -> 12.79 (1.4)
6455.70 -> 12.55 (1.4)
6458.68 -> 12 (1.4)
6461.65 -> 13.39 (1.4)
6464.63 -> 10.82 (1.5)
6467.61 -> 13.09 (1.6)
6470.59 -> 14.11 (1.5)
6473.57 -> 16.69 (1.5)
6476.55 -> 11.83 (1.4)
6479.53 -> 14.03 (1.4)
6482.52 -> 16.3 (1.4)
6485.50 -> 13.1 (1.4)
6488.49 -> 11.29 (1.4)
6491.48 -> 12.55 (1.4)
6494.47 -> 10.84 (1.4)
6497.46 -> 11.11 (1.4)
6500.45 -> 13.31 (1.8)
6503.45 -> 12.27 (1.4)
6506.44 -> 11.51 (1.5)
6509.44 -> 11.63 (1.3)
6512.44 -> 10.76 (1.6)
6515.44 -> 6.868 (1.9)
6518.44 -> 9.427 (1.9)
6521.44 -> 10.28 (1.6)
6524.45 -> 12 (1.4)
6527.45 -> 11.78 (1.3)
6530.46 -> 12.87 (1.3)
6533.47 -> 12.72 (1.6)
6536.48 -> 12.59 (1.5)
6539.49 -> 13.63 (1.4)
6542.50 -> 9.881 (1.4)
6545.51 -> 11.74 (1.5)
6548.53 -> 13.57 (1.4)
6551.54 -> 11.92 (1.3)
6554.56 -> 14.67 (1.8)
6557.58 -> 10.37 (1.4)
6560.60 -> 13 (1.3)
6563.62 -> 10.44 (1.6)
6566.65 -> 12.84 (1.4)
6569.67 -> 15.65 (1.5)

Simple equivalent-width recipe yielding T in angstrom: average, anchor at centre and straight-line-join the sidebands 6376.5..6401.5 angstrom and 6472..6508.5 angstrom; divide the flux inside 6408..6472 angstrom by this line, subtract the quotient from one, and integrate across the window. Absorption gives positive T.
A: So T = 5.6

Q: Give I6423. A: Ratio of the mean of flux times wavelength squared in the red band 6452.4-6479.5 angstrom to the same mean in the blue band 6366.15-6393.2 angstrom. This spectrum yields 1.08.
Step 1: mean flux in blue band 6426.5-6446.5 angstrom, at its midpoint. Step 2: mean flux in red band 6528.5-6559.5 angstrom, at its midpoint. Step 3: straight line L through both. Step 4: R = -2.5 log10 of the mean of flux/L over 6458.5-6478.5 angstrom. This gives -0.22 mag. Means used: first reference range 10.1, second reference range 12.4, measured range 13.2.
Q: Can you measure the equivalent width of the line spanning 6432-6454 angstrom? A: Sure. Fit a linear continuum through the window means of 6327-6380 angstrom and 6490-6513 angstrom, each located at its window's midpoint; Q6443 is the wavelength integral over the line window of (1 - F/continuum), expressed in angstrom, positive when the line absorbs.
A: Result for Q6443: 2.4 angstrom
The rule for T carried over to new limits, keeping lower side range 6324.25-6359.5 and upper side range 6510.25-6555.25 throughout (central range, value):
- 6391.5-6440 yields 0.47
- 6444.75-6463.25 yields -0.47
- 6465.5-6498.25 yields -3.76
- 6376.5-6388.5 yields -0.14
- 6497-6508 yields -0.39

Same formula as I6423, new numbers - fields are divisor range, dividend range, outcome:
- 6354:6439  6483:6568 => 1.01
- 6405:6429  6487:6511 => 0.99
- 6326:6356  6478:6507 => 1.06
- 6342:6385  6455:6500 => 1.09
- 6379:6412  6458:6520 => 0.98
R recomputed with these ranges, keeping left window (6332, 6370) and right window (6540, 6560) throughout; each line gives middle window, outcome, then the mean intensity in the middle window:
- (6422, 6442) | 0.184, 10.4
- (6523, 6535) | -0.015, 12.3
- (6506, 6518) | 0.215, 10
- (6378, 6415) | -0.043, 12.8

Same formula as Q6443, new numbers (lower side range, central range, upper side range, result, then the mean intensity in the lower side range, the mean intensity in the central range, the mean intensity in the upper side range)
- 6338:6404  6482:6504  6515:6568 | -0.8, 12.5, 12.4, 11.8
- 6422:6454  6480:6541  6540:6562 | -0.9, 10.8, 11.9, 12.2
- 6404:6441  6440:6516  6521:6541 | -1.4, 11.6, 12.2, 12.4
